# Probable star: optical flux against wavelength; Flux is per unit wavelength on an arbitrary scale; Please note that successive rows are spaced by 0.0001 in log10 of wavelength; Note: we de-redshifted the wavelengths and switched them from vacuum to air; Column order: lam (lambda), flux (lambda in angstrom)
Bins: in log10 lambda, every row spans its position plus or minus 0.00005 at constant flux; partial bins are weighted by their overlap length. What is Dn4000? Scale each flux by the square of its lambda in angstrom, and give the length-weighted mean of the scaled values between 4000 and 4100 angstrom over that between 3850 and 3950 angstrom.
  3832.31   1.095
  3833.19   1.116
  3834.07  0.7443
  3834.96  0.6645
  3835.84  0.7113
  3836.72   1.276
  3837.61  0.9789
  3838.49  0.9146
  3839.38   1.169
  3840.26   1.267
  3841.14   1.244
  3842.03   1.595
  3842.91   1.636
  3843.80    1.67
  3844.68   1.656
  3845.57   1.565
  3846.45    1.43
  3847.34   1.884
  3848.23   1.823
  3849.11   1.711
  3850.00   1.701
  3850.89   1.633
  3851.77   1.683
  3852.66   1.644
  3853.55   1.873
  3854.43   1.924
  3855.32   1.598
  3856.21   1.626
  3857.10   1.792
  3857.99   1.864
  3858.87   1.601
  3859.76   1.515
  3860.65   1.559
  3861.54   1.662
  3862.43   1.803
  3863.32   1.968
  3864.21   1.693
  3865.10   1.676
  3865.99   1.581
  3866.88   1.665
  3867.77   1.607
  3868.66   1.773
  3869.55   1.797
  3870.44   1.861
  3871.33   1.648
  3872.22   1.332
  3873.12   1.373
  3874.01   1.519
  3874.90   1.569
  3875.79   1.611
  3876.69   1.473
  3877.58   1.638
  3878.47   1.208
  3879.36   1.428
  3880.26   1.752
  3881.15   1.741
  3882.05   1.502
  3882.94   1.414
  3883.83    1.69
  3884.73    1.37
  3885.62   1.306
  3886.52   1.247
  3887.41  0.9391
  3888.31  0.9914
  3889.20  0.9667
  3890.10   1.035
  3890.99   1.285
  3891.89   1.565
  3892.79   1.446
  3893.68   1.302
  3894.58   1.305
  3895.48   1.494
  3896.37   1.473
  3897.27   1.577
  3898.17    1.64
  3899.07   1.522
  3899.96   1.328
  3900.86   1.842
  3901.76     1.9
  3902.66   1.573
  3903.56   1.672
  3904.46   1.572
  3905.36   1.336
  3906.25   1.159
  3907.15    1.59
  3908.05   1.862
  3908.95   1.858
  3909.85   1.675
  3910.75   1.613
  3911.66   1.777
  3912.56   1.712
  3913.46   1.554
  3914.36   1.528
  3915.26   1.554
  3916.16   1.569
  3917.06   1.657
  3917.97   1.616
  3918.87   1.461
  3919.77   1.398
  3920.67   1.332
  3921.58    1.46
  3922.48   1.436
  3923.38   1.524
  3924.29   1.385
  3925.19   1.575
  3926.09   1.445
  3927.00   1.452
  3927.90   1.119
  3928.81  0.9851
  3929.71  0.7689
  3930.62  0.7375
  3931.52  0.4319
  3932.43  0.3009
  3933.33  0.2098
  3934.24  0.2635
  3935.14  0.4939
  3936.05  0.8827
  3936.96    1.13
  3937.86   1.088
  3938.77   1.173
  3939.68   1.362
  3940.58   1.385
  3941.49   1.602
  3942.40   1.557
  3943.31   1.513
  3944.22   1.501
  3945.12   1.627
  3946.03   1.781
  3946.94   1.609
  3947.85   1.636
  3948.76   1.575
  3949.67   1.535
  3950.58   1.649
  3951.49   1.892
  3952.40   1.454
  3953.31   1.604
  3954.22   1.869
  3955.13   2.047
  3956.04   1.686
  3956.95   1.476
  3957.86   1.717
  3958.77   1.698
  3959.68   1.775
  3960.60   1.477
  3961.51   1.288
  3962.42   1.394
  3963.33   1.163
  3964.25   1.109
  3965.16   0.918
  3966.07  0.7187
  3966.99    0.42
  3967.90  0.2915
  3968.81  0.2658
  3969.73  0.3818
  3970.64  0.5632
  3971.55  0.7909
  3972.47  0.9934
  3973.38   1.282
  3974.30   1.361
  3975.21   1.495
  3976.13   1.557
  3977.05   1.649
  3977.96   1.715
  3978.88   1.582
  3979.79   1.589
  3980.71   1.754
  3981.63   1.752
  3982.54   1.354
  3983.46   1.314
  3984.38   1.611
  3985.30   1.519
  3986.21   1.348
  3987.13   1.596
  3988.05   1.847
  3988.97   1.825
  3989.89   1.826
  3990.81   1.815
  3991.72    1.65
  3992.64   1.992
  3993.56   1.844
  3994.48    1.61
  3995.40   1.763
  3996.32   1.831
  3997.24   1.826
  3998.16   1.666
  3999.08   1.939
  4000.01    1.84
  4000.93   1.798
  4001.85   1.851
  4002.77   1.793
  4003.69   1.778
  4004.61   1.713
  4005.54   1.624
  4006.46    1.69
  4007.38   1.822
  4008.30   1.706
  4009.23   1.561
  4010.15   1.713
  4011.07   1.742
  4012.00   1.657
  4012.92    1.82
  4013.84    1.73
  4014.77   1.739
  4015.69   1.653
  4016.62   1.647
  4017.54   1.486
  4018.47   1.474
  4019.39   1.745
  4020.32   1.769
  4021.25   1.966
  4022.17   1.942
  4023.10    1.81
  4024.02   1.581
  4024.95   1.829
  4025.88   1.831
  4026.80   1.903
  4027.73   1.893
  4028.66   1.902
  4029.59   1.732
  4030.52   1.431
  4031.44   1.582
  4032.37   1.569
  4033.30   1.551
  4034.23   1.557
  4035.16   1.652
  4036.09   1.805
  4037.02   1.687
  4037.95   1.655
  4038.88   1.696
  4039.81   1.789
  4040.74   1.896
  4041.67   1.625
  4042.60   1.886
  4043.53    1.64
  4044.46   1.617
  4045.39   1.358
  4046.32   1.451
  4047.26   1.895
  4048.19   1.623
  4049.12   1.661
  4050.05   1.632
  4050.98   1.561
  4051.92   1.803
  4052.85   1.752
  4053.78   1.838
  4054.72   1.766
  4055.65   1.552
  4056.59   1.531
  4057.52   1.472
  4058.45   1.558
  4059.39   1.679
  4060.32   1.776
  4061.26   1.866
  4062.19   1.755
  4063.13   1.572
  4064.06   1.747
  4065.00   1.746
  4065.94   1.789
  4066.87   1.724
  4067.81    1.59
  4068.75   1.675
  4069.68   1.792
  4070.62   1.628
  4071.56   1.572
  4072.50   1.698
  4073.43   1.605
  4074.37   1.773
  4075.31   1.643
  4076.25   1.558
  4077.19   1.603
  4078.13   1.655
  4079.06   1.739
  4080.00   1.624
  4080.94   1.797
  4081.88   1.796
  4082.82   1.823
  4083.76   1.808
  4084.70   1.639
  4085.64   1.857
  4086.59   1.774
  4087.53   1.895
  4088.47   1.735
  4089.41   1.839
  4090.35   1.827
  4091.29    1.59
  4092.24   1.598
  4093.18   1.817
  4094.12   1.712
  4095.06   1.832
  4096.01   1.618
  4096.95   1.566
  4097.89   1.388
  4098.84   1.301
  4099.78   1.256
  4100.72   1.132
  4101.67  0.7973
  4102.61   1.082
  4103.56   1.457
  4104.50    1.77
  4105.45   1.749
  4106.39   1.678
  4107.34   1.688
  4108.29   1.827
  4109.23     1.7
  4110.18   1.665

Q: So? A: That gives 1.3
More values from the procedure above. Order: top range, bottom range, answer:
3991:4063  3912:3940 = 1.53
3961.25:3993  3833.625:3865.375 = 0.92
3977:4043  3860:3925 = 1.19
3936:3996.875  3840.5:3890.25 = 0.96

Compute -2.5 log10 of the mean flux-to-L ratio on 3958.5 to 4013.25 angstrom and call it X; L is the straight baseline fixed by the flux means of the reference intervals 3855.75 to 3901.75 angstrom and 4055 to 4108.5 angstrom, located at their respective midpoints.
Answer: 0.07 mag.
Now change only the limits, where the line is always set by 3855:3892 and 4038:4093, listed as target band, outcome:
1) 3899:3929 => 0.02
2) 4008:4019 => -0.01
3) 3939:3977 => 0.19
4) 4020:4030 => -0.11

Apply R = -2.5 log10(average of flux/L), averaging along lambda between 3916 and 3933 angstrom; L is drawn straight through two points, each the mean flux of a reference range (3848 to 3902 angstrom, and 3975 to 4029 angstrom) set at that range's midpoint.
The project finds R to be 0.30 mag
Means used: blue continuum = 1.56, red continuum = 1.72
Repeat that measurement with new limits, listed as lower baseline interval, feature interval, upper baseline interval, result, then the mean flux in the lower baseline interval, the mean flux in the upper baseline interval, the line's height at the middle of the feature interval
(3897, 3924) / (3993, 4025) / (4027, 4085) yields -0.060 mag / 1.58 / 1.68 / 1.65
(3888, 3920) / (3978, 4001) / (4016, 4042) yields -0.030 mag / 1.51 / 1.71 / 1.65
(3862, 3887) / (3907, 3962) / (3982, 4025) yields 0.167 mag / 1.58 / 1.72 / 1.64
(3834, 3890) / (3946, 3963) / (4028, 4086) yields -0.029 mag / 1.51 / 1.68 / 1.59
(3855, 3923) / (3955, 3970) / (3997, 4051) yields 0.374 mag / 1.54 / 1.71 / 1.63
